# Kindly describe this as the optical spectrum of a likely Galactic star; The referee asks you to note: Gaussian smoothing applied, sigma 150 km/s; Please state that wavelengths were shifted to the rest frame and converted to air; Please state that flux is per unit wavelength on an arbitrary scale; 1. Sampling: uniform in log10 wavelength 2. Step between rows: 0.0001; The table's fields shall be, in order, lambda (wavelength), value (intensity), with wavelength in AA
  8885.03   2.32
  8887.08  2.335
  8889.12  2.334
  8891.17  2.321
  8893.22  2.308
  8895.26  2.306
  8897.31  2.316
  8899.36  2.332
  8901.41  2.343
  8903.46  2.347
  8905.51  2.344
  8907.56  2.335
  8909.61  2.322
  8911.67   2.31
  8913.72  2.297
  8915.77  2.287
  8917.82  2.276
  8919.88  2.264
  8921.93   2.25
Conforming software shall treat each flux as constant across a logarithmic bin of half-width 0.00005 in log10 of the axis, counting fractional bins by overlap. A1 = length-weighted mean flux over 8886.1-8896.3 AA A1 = 2.32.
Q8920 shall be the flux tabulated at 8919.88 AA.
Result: 2.264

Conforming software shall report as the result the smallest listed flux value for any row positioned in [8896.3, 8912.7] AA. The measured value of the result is 2.31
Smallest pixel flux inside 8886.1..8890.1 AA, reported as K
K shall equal 2.334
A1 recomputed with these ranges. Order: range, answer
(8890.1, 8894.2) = 2.31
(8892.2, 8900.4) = 2.32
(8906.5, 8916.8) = 2.31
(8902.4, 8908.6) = 2.34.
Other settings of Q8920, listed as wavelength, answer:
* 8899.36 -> 2.332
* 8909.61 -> 2.322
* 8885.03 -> 2.32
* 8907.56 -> 2.335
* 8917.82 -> 2.276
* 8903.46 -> 2.347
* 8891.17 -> 2.321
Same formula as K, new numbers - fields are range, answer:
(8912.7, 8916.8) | 2.287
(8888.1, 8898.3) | 2.306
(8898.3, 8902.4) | 2.332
